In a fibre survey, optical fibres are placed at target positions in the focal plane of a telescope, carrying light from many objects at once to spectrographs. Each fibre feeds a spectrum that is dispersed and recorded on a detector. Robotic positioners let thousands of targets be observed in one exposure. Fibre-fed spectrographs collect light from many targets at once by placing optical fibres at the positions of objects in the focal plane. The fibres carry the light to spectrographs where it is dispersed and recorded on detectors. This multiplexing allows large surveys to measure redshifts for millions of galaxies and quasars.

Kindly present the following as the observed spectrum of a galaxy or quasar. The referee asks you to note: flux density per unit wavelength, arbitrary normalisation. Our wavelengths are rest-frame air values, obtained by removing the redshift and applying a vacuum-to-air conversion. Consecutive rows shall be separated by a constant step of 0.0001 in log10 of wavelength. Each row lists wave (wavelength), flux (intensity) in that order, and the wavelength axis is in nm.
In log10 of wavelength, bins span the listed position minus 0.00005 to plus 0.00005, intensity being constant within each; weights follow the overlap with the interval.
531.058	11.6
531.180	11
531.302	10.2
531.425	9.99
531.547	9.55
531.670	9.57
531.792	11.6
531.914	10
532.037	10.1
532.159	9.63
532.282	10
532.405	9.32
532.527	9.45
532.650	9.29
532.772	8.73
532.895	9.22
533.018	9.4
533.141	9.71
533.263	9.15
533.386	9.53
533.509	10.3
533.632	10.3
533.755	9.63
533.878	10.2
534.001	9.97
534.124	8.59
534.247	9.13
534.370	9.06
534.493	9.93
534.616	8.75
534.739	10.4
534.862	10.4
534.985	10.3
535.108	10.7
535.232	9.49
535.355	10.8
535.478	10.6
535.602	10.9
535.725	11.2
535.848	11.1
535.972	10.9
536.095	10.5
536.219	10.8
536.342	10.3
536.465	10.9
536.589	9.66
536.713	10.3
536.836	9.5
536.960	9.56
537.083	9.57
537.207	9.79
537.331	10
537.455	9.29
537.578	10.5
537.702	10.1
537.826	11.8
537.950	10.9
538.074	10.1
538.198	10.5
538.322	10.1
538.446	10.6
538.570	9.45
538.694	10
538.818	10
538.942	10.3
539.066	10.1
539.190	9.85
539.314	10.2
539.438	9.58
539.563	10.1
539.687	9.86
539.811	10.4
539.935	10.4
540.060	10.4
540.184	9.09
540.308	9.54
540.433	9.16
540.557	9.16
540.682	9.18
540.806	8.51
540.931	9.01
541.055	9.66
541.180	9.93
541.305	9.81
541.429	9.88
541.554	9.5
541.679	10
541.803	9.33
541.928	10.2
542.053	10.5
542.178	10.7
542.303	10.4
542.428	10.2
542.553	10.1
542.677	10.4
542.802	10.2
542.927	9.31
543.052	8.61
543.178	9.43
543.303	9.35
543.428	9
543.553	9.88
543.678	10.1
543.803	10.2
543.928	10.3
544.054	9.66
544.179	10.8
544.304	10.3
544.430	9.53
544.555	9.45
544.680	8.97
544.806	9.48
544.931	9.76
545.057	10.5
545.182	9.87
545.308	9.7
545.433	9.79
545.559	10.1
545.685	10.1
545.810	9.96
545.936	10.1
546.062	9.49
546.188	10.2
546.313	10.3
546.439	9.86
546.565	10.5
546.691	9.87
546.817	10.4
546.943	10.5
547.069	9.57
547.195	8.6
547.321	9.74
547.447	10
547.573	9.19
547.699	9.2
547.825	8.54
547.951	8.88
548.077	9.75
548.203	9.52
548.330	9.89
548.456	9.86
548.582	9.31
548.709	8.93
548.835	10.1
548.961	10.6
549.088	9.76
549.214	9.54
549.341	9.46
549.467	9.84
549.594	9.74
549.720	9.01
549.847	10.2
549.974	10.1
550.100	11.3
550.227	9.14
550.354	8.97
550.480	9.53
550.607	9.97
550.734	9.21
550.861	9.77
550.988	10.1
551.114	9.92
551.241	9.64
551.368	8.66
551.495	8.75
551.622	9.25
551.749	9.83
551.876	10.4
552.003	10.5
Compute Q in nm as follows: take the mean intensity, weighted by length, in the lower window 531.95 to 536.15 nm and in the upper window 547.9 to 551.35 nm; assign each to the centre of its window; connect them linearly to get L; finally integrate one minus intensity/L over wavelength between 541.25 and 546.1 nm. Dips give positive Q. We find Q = -0.05 nm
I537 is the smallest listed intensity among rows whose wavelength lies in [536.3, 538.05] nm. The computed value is 9.29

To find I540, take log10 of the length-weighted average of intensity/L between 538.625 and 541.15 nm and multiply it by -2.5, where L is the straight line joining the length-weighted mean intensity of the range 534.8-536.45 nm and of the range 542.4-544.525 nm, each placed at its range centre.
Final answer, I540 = 0.05 mag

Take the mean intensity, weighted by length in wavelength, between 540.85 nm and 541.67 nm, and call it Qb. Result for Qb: 9.62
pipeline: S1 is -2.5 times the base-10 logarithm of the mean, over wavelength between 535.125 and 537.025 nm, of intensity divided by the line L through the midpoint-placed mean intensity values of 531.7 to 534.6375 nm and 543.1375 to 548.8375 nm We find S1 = -0.08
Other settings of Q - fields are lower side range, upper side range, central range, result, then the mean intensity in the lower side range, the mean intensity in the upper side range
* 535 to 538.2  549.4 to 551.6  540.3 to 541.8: 0.10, 10.4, 9.63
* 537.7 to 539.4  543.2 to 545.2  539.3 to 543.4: 0.12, 10.3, 9.82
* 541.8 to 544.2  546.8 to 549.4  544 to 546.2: -0.02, 9.93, 9.57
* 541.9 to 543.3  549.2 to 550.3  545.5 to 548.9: 0.05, 9.97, 9.81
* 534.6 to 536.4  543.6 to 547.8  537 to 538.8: 0.03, 10.5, 9.87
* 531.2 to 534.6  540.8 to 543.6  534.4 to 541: -0.24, 9.69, 9.76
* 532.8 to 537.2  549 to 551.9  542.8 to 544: 0.03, 10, 9.65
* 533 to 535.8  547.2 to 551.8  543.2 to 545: -0.01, 9.95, 9.58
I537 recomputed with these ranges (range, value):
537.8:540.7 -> 9.09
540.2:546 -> 8.51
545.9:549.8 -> 8.54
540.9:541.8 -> 9.01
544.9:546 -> 9.7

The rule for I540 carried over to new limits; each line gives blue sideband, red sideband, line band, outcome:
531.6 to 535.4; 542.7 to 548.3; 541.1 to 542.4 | -0.03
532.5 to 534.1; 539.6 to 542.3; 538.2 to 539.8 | -0.04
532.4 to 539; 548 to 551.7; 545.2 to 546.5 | -0.02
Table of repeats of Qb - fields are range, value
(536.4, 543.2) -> 9.92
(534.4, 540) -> 10.2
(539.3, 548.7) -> 9.76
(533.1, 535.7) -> 9.92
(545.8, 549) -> 9.71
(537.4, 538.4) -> 10.4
